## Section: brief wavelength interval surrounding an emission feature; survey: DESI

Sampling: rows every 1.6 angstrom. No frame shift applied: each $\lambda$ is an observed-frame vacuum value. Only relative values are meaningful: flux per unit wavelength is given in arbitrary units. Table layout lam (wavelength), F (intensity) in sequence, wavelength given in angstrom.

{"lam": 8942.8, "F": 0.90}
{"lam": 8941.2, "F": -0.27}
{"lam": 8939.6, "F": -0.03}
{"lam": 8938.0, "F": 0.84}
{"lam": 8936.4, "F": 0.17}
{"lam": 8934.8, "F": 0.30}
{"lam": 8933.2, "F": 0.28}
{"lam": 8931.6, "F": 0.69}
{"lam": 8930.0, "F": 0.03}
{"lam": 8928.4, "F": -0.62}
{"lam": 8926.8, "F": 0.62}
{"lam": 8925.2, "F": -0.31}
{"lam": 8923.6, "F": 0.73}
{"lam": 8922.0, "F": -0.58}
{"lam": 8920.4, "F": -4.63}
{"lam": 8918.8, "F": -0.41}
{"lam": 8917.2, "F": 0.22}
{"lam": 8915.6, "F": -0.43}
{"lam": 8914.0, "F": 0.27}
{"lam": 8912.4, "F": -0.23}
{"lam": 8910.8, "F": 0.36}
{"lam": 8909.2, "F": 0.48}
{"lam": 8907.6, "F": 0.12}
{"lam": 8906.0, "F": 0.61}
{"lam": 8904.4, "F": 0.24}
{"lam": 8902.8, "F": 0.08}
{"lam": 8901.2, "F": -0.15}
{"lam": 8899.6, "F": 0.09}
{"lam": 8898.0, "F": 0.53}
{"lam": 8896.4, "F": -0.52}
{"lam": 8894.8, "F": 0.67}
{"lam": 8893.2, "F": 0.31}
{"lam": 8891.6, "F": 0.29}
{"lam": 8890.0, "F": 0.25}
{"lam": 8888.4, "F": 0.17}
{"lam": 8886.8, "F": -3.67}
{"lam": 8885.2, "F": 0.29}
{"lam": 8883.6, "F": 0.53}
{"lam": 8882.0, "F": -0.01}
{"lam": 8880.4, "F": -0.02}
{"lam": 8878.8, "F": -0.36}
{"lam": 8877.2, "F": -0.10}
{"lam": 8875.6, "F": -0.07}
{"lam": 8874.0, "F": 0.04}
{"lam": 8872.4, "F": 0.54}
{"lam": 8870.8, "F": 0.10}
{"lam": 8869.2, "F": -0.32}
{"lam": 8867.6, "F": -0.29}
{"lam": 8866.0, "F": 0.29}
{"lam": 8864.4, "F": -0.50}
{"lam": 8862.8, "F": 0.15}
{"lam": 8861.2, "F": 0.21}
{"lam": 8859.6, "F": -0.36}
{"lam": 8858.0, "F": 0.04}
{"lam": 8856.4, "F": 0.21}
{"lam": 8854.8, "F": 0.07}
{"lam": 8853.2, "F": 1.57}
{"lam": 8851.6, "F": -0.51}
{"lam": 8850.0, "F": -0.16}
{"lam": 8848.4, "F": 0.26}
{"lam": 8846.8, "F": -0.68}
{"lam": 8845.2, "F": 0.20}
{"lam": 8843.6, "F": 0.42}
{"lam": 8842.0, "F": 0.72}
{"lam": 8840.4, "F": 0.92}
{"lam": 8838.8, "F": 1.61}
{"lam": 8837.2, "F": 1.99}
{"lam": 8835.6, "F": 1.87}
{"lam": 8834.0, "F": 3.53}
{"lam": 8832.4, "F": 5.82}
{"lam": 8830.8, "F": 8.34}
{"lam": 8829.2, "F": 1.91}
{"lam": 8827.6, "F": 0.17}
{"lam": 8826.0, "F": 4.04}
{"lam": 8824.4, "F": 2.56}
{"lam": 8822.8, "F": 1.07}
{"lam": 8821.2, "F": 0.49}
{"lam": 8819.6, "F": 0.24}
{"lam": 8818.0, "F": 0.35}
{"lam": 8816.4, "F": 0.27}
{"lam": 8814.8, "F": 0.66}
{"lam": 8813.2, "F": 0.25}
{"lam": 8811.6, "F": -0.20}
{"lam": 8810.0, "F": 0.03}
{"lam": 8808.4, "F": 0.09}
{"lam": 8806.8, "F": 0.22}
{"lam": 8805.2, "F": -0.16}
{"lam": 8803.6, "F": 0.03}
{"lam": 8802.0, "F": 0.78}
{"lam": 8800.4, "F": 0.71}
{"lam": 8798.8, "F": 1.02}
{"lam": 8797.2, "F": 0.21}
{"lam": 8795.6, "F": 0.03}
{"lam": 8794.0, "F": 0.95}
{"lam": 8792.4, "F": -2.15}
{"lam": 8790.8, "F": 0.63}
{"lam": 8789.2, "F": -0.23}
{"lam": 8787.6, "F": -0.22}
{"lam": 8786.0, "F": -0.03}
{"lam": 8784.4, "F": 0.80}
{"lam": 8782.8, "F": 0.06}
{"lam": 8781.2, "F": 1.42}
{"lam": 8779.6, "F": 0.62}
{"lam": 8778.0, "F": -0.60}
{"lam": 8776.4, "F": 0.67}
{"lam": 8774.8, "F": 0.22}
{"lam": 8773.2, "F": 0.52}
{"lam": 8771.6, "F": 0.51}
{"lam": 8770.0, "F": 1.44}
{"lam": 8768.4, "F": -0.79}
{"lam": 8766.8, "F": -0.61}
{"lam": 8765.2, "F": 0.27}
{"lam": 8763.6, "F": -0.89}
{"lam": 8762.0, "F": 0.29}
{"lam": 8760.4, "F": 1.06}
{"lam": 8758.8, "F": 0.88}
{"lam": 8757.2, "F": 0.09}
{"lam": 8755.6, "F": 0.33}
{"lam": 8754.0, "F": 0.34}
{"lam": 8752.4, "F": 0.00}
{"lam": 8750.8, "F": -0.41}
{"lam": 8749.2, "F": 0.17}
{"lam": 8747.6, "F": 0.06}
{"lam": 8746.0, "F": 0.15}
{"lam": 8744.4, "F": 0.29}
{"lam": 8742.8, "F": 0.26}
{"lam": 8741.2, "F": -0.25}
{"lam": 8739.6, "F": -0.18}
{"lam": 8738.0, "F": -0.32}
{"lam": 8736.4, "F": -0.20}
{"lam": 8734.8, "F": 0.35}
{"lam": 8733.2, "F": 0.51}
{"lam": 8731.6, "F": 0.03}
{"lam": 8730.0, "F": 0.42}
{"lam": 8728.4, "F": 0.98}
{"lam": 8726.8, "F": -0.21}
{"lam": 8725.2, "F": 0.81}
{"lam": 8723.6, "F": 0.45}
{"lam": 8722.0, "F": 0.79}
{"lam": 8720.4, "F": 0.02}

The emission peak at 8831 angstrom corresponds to [O II] 3727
